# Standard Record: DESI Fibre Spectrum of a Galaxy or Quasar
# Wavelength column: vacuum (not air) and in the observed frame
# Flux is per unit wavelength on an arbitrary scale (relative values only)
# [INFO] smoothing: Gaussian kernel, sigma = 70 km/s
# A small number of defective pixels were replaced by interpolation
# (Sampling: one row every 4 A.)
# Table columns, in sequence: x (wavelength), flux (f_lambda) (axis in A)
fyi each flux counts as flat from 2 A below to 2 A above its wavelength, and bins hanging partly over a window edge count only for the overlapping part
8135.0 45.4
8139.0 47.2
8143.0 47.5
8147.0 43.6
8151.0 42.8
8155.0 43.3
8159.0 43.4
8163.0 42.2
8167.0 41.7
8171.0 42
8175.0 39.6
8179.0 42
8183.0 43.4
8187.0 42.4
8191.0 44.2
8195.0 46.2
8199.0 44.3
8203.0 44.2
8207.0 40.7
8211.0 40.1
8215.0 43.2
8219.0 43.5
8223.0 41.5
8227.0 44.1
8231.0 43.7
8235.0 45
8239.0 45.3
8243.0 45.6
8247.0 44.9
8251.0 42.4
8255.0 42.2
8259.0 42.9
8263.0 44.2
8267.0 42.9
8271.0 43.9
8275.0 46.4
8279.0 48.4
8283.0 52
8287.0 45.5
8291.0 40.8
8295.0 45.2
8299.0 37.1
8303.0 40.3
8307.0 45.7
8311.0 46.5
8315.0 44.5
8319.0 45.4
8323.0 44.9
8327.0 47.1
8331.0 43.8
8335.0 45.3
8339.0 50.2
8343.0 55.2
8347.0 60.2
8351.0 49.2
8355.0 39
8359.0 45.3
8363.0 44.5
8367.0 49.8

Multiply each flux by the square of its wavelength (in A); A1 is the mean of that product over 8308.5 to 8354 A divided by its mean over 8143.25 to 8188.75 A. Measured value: 1.18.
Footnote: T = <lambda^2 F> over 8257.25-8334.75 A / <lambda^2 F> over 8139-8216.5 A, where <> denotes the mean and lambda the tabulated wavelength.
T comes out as 1.07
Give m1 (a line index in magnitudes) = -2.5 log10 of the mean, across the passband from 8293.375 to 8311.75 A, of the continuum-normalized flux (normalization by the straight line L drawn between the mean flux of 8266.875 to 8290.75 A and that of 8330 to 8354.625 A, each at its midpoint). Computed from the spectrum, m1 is 0.123 mag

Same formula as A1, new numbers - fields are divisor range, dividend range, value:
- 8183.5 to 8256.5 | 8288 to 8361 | 1.08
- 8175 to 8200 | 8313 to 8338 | 1.08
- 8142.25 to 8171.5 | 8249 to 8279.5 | 1.04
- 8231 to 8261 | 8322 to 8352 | 1.15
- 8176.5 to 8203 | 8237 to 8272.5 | 1.02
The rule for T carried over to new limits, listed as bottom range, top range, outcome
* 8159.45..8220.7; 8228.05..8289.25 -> 1.07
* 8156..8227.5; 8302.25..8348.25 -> 1.15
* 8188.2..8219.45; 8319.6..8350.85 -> 1.18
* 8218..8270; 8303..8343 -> 1.08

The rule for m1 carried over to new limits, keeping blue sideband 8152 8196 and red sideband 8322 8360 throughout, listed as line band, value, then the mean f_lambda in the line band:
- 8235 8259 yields 0.02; 44.1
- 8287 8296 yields 0.08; 43.3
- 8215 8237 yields 0.02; 43.5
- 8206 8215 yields 0.07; 41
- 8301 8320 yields 0.07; 44.4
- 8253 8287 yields 0.01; 45.4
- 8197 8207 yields 0.00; 43.5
